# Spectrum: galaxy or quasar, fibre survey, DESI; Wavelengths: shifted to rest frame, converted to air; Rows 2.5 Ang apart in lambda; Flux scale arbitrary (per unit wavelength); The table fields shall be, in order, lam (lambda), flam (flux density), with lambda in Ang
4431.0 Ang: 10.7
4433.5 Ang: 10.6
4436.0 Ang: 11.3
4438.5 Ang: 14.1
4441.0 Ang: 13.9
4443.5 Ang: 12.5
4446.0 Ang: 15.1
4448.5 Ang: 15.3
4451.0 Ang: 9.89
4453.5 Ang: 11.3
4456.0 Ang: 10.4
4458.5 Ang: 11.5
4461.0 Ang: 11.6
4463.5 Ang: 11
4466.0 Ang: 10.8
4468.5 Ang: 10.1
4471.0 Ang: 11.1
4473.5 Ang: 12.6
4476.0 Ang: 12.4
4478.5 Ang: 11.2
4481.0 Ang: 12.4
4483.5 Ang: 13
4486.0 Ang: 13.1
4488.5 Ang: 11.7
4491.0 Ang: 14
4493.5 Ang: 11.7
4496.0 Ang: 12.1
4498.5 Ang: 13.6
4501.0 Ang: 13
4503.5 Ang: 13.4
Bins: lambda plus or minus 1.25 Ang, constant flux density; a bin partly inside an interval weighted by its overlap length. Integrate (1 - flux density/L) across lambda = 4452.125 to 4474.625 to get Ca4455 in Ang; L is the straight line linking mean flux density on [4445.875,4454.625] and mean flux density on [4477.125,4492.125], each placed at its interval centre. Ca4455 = 2.6 Ang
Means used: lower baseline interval 12.6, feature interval 11.1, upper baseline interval 12.6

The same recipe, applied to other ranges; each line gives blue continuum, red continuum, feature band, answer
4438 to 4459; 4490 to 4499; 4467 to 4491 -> 1.3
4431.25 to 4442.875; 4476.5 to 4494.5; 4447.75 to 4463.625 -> 1.1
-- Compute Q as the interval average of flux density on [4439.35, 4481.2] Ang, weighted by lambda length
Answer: 12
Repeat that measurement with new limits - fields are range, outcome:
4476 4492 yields 12.5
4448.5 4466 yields 11.2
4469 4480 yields 11.7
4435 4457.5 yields 12.6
